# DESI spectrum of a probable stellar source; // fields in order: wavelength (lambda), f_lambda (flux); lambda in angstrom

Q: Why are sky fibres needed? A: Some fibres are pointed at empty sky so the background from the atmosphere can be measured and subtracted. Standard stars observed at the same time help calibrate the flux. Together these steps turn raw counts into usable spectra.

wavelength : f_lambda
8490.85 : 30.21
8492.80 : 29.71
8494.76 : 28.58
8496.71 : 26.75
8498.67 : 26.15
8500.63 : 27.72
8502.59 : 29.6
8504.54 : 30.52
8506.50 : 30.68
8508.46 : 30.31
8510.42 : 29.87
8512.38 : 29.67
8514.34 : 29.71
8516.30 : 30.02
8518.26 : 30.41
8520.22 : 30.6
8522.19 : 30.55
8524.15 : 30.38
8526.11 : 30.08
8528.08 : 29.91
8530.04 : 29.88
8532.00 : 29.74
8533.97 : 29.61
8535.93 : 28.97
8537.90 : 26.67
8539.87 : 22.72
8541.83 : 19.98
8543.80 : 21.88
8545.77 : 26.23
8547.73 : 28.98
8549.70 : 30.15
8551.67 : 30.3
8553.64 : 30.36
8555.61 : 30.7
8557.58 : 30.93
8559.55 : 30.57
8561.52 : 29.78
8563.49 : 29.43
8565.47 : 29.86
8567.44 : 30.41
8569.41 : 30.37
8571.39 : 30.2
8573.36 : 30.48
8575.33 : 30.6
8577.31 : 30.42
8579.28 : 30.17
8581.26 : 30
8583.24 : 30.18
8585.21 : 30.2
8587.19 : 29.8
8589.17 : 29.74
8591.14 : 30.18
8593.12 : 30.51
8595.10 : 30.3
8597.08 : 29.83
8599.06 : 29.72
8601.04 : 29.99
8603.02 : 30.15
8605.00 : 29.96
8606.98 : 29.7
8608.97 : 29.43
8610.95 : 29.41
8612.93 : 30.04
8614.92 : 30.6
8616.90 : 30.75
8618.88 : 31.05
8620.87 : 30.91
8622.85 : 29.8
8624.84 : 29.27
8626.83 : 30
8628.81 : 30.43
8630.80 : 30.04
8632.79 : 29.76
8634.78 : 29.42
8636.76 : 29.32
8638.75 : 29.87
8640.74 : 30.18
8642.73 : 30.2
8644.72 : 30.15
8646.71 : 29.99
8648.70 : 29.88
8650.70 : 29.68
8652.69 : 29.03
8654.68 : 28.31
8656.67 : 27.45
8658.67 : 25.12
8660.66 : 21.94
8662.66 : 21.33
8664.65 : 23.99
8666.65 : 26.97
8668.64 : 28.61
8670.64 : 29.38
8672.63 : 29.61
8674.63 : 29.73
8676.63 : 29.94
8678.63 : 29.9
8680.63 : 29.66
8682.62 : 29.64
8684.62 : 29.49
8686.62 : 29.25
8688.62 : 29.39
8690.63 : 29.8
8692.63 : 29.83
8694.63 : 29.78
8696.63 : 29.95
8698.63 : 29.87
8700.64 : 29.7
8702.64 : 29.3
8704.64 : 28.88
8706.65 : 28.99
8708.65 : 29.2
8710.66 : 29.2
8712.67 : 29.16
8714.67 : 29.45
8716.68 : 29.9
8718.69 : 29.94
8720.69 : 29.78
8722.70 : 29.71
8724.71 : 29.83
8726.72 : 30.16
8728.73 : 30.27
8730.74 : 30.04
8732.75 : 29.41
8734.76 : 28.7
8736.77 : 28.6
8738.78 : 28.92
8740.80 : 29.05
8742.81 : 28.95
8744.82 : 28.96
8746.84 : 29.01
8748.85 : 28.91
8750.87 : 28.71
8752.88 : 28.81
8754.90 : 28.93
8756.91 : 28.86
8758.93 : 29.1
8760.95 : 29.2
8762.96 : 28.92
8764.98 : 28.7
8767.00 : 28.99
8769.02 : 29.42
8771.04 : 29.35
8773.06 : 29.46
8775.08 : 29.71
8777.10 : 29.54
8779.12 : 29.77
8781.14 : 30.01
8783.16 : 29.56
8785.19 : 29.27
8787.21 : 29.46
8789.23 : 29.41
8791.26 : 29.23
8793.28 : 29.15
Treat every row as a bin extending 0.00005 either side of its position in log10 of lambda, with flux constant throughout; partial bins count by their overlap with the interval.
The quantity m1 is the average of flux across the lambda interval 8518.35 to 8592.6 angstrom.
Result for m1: 29.2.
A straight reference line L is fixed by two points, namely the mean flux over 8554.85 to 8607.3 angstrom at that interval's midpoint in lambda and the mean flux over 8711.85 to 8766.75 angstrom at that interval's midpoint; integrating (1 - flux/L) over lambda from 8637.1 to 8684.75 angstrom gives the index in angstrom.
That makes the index 2.21 angstrom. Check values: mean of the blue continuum 30.2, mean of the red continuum 29.3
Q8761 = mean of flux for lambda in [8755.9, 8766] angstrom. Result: 29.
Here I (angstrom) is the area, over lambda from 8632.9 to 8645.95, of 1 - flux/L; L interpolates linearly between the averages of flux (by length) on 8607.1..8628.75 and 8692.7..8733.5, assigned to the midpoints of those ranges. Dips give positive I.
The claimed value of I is 0.1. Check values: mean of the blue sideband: 30.1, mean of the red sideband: 29.6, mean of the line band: 29.9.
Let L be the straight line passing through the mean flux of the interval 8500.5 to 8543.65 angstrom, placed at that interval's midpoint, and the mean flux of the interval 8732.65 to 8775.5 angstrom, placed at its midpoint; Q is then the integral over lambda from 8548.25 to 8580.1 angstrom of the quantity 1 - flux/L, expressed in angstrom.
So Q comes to -1.5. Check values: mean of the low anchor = 28.9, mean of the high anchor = 29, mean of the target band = 30.3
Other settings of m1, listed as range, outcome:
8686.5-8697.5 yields 29.7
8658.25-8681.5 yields 27.2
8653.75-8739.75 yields 28.8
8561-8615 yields 30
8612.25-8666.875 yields 28.8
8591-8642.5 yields 30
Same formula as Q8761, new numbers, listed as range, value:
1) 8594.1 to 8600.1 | 29.9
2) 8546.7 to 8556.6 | 30.1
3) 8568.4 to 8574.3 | 30.4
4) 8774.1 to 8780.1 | 29.7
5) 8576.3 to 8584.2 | 30.2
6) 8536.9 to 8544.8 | 22.8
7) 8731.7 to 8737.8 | 28.9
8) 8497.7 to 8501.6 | 26.9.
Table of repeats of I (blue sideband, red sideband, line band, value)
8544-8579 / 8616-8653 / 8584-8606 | -0.1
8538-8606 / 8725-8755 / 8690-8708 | -0.2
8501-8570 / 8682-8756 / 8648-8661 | 0.8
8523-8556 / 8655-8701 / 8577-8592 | -1.1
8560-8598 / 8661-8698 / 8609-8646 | -0.8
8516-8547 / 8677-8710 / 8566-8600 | -2.1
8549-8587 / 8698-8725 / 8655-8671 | 2.2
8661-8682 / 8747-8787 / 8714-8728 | -0.6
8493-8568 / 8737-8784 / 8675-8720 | -0.7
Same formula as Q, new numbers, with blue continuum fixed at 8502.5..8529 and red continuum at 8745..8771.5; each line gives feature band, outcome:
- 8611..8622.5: -0.32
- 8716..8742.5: -0.38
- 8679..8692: -0.10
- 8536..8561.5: 2.05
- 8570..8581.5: -0.17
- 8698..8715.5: -0.03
